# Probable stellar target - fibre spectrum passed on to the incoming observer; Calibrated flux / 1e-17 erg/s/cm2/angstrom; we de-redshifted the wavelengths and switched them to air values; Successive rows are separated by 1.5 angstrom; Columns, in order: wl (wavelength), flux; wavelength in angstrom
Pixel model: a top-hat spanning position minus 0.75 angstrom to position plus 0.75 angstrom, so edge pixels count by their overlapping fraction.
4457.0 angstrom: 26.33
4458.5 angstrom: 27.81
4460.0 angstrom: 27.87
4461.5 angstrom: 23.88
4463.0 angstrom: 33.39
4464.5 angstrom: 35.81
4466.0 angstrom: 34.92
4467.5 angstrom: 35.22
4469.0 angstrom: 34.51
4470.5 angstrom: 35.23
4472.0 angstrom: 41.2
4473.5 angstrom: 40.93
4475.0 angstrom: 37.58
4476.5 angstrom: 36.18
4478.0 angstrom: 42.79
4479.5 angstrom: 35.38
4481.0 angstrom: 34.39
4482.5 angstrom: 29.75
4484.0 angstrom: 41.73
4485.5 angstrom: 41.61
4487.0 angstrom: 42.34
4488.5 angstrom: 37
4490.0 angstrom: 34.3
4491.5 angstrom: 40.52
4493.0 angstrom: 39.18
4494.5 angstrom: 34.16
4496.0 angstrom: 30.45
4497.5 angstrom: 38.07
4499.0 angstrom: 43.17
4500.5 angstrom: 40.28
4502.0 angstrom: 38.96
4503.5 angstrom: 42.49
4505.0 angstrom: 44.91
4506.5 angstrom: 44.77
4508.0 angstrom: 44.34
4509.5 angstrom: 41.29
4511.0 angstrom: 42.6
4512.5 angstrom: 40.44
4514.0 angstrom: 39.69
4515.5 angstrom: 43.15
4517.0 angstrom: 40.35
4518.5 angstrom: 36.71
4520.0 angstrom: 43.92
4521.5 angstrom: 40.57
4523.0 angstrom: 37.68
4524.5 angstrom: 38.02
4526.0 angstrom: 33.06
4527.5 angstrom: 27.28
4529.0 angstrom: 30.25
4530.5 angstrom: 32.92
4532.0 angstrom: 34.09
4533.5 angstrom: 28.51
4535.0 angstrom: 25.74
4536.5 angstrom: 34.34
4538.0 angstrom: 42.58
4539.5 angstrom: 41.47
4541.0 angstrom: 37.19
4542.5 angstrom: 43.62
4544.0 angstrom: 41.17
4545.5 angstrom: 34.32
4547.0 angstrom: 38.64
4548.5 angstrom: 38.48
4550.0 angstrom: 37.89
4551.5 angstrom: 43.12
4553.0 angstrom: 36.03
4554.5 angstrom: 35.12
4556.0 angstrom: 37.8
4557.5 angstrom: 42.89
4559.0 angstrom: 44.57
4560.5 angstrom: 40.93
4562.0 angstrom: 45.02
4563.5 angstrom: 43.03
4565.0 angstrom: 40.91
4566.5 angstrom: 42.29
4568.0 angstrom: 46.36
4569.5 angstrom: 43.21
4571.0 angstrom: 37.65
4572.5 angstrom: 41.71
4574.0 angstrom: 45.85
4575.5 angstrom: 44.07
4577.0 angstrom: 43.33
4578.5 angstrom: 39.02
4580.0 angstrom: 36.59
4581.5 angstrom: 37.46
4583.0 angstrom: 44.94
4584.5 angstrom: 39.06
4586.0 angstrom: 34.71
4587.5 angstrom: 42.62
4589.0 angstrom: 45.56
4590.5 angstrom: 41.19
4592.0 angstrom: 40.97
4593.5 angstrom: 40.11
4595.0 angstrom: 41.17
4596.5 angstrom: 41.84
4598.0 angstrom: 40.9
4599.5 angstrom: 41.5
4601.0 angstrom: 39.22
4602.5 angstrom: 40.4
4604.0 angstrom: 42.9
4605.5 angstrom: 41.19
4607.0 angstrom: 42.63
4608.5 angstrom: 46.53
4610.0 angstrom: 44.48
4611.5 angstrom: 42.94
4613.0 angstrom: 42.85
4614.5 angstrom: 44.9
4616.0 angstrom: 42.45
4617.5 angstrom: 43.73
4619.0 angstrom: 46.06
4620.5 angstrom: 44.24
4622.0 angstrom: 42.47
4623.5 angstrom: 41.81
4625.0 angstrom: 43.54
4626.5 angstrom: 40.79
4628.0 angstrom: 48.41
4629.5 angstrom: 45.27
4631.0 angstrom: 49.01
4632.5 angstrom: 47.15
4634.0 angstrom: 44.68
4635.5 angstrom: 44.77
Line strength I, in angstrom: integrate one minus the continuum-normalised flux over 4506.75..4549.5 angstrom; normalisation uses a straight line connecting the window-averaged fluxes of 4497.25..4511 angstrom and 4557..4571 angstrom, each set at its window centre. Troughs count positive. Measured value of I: 4.85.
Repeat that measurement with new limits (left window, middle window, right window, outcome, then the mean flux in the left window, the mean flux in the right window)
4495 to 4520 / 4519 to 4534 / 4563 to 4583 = 2.29 angstrom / 40.8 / 41.8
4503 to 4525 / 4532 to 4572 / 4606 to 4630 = 2.92 angstrom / 41.4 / 43.9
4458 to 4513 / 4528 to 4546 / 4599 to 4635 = 2.07 angstrom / 37.6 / 43.7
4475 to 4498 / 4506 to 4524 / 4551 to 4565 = -1.18 angstrom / 37.2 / 40.9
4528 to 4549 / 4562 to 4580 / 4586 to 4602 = -1.58 angstrom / 35.8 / 41.2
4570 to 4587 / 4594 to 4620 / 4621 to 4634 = 0.19 angstrom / 40.5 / 44.8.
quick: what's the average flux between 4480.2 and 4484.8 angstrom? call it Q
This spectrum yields 35.4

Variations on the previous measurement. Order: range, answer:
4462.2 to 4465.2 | 34.4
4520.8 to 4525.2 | 38.7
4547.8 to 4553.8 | 38.9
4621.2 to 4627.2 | 42.2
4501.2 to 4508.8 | 43.1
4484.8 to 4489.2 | 40.3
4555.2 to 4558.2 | 40.2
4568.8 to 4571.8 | 40.4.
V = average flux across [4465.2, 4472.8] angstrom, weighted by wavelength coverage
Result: 36.2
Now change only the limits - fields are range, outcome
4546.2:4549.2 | 38.5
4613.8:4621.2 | 44.3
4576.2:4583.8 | 40.3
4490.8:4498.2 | 36.4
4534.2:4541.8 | 36.3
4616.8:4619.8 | 44.9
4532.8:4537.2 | 29.5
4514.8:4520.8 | 41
